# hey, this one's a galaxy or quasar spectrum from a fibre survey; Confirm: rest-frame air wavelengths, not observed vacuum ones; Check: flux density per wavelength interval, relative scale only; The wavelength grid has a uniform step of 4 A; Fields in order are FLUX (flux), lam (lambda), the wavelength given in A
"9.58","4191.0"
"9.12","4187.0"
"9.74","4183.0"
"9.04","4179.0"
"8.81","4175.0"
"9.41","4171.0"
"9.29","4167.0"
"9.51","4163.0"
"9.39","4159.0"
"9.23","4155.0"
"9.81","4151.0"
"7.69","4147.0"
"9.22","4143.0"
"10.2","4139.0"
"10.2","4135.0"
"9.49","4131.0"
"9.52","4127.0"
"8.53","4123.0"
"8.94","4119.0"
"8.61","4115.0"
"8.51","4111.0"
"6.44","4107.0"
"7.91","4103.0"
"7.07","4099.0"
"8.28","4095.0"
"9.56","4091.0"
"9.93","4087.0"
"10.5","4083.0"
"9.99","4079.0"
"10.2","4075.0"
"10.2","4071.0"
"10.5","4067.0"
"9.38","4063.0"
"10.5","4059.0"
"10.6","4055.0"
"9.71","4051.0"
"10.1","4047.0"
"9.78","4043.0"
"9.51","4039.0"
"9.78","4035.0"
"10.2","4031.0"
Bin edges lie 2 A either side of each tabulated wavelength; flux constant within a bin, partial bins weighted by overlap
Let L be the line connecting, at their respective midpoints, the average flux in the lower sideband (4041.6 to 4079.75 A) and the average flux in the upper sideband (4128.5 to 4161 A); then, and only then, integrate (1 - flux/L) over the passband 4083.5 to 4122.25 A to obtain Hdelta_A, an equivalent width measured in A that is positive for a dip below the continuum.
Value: 5.2 A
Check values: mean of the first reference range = 10.1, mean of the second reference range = 9.41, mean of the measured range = 8.45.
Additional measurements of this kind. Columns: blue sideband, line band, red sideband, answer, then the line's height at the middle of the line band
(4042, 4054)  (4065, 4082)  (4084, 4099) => -1.5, 9.41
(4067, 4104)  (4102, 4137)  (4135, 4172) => 2.5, 9.37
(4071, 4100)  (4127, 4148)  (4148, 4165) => -0.1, 9.41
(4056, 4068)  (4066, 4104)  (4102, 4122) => -0.8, 9.2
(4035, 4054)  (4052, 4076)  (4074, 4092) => -0.7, 9.94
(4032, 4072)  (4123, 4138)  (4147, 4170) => -0.2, 9.48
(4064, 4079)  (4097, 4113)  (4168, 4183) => 3.9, 9.87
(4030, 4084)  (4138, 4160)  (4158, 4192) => 0.6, 9.48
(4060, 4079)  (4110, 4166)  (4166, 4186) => 1.9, 9.55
